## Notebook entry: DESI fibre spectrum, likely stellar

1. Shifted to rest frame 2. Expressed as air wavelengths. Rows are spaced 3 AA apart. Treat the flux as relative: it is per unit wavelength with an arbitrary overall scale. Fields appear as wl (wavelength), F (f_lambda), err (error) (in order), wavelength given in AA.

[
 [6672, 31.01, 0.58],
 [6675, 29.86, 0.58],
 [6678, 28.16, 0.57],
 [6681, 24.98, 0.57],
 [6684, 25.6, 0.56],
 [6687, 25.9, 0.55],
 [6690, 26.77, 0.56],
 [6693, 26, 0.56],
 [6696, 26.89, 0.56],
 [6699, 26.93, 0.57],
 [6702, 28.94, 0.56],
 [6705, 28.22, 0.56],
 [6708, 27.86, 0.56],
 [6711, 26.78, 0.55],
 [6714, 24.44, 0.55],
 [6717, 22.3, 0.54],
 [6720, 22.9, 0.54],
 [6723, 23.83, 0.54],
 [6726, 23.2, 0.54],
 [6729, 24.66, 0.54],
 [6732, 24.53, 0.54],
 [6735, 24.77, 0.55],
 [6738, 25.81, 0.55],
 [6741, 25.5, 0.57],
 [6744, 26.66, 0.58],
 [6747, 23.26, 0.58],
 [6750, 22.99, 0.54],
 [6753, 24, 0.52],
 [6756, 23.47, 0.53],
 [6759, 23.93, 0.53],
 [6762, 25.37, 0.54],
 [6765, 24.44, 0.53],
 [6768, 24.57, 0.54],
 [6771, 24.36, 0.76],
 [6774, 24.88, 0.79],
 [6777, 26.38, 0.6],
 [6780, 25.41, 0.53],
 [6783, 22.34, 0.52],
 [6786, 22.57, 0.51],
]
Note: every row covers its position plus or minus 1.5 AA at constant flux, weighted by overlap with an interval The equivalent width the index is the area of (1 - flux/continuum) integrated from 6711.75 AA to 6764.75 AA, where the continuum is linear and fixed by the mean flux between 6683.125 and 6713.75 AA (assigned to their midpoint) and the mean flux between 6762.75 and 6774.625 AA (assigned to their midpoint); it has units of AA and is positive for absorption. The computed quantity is 2.75 AA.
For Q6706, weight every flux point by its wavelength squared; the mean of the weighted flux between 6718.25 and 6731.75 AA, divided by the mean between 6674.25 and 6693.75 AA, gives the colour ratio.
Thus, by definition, 0.9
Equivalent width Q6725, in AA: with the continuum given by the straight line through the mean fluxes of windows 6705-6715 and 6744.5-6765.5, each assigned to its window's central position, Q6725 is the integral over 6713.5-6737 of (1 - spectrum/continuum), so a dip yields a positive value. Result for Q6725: 1.8 AA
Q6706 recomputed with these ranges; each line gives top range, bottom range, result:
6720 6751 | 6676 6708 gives 0.92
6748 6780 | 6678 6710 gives 0.93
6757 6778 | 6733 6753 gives 1.01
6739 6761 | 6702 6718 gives 0.94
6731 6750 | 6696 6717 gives 0.94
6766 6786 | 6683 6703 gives 0.94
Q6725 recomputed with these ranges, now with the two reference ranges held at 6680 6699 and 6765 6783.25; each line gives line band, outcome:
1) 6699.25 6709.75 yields -0.9 AA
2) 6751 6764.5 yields 0.5 AA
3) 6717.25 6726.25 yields 0.9 AA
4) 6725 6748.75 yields 0.5 AA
